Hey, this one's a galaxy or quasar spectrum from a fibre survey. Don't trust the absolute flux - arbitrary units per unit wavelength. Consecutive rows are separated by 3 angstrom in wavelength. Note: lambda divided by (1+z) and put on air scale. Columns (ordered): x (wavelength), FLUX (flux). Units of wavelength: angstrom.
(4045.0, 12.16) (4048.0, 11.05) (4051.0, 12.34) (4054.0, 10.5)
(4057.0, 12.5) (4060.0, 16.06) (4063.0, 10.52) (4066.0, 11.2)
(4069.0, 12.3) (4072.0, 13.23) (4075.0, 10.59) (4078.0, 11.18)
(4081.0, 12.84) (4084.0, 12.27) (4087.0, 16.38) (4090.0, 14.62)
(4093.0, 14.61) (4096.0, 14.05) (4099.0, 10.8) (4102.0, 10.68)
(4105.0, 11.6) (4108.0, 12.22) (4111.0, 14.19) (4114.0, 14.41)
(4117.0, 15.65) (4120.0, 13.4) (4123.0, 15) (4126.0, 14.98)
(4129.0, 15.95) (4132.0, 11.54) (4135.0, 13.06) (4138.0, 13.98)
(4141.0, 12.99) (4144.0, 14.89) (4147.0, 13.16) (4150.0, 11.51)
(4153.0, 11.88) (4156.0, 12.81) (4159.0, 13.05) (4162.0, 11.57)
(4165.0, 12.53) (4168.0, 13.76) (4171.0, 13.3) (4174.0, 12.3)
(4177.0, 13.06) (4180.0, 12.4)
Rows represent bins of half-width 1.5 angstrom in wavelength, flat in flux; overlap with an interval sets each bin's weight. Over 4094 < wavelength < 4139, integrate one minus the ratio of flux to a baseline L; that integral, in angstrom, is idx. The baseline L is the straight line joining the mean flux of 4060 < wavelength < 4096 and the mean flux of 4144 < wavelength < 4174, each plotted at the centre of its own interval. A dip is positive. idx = -2.21 angstrom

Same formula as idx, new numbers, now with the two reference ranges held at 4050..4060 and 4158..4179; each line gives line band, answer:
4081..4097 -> -2.2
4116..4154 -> -3.1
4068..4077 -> 0.3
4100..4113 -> 0.4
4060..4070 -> 0.3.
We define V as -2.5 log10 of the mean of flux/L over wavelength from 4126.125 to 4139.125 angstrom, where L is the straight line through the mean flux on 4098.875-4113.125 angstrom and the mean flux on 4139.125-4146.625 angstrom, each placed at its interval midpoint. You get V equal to -0.03 mag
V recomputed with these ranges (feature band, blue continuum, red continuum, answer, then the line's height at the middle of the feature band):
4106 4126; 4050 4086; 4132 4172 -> -0.13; 12.6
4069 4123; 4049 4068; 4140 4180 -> -0.06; 12.4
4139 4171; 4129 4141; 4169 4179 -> 0.02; 13.1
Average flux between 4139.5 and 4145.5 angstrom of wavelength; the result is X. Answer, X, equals 13.9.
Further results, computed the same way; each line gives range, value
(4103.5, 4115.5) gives 13.1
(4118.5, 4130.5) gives 14.8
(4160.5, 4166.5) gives 12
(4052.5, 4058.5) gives 11.5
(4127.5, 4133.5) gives 13.7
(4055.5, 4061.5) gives 14.3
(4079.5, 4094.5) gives 14.1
